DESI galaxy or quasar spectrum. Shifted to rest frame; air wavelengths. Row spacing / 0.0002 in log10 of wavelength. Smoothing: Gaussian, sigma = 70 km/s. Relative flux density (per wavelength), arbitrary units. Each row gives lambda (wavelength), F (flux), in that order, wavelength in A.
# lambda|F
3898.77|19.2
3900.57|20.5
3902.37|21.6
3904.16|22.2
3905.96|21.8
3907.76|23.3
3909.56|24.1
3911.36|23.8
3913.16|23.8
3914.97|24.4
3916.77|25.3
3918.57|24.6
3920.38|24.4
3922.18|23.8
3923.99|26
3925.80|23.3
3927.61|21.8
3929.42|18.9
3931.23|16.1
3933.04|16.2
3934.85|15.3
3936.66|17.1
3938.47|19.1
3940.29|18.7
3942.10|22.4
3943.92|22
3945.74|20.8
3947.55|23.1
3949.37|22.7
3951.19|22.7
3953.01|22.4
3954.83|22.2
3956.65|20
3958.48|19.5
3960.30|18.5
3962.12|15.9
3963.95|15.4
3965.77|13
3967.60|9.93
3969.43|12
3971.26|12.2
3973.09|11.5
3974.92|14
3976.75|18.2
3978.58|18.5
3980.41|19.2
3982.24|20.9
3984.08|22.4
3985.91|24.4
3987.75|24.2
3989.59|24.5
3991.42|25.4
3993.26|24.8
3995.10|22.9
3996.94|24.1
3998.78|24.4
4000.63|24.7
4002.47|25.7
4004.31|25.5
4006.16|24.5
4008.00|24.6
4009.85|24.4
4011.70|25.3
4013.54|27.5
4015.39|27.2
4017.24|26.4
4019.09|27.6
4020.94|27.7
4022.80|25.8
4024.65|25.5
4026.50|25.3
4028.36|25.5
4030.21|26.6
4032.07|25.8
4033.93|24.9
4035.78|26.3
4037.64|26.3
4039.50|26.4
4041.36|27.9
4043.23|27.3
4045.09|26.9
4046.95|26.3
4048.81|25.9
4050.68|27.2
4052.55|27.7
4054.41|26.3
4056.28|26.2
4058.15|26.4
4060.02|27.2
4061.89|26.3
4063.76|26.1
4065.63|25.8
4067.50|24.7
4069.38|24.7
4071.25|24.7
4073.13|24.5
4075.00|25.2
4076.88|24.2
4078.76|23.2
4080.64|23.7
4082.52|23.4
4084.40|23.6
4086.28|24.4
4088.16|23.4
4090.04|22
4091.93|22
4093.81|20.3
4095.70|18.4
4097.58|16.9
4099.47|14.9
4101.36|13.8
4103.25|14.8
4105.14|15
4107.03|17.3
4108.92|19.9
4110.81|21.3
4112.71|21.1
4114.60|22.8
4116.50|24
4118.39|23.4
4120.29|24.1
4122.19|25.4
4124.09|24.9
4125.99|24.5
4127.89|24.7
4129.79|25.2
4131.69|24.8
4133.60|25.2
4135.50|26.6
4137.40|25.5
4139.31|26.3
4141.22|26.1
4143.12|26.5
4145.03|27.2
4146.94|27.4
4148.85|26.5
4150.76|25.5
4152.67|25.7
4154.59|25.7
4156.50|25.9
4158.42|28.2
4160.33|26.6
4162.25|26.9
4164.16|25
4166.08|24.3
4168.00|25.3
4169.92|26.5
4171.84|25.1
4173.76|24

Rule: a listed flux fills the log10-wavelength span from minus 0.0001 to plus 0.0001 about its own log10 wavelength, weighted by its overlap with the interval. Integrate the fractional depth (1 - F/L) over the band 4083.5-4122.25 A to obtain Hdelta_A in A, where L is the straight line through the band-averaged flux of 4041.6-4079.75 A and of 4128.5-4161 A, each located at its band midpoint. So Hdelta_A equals 8.5 A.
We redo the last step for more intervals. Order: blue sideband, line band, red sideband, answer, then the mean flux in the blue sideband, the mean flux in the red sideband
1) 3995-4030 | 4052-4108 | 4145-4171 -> 7.2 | 25.6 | 26.2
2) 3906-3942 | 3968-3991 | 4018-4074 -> 5.1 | 21.6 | 26.2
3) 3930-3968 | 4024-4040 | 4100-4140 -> -4.1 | 18.8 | 22.3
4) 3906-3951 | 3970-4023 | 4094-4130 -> -4.2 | 21.7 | 20.6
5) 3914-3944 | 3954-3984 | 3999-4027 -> 8.8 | 21.1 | 25.8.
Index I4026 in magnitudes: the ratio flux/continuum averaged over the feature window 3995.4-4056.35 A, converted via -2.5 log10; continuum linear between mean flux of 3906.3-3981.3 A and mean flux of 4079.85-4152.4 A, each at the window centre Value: -0.23 mag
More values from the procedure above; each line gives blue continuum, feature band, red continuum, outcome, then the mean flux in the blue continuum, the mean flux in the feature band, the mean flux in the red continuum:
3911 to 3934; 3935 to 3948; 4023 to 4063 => 0.15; 22.4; 20.1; 26.4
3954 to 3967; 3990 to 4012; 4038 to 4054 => -0.13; 17.6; 24.7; 26.9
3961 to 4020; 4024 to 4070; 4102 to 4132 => -0.21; 21.3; 26.2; 21.9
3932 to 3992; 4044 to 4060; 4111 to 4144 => -0.21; 18.9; 26.7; 24.7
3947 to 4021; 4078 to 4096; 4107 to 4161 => 0.06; 21.4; 22.6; 24.9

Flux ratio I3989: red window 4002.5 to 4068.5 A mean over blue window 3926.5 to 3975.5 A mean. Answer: 1.46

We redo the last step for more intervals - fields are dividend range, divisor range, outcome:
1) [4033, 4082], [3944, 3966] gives 1.29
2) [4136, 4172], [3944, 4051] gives 1.15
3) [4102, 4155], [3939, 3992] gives 1.24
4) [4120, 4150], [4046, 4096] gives 1.04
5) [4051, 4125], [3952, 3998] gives 1.19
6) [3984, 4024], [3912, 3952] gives 1.17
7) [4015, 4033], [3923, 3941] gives 1.37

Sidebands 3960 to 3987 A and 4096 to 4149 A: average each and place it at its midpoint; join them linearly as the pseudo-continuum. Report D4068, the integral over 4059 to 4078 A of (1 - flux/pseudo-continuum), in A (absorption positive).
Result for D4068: -4.6 A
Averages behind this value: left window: 16.4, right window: 22.6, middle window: 25.3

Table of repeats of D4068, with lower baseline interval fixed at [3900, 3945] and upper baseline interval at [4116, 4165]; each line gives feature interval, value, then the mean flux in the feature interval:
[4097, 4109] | 4.4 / 15.8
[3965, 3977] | 5.2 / 12.7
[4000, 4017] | -1.7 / 25.5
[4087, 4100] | 2.6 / 19.9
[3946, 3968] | 3.2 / 19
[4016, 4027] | -1.4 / 26.4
